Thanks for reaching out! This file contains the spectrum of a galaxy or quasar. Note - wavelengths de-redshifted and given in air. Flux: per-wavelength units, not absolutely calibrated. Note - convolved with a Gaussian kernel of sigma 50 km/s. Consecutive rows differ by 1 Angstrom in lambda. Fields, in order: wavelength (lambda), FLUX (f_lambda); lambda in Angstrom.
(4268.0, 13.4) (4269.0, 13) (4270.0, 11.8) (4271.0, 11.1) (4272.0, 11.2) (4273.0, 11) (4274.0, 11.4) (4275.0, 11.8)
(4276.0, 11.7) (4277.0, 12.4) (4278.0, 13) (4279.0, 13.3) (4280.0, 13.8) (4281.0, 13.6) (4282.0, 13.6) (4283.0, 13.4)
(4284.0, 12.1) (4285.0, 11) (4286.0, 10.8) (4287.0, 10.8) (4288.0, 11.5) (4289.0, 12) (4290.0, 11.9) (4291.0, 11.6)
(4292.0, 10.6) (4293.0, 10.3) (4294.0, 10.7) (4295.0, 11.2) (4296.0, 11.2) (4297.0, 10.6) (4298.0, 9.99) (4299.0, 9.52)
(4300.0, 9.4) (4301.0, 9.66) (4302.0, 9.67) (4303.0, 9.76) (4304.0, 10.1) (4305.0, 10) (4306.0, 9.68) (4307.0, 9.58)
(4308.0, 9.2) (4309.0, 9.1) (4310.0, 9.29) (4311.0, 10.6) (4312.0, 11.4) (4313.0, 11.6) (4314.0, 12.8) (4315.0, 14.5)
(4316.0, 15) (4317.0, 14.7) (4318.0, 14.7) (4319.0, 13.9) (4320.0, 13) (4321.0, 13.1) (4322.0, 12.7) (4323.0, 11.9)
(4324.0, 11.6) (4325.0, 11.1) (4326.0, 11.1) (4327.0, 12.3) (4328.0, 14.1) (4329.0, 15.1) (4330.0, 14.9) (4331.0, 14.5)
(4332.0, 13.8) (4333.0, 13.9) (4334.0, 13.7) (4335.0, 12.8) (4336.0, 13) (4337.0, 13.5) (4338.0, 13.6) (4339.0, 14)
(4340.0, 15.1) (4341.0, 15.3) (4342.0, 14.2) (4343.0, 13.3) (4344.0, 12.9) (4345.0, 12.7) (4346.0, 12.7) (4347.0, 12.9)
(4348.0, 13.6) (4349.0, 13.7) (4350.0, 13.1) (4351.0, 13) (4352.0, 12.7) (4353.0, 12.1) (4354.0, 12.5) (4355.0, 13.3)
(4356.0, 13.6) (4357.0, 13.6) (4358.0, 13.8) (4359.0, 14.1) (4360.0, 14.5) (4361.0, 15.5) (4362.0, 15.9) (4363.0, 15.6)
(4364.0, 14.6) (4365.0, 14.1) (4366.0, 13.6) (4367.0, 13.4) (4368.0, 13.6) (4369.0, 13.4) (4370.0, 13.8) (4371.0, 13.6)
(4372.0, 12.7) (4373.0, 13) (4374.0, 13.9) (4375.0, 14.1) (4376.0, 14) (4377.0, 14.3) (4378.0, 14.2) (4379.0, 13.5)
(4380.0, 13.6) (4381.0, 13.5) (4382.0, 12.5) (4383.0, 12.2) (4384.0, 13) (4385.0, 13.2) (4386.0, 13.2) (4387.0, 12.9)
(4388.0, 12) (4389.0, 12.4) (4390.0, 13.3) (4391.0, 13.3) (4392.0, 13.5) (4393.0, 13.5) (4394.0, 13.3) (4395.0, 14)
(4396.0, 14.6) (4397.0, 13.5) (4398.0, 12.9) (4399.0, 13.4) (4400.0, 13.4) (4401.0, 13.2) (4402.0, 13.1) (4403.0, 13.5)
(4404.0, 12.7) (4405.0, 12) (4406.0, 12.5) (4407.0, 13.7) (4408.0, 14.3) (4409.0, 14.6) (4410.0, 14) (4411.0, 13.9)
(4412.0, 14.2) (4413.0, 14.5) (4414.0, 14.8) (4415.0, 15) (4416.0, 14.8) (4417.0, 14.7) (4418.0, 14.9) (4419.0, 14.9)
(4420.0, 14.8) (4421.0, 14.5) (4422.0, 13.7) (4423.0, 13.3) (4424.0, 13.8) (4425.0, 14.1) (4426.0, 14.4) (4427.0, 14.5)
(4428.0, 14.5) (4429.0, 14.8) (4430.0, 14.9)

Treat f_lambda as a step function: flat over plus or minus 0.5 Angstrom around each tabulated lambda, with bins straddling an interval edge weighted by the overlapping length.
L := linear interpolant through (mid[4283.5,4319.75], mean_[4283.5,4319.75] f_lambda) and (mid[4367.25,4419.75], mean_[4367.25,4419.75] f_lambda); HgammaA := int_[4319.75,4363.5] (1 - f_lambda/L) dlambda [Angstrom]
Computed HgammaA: -4.6 Angstrom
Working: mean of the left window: 11.1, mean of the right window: 13.6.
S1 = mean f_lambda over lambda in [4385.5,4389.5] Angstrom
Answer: 12.6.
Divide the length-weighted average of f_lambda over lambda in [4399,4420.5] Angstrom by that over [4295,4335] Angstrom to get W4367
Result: 1.18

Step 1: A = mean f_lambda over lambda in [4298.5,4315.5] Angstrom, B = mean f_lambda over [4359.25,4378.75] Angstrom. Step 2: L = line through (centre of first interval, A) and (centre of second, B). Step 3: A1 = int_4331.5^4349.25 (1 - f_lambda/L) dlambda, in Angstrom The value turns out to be -1.8 Angstrom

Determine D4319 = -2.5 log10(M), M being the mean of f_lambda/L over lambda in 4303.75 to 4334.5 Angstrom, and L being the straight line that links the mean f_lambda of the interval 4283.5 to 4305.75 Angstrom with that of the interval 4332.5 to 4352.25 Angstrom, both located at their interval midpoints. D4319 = -0.02 mag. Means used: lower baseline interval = 10.6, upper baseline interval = 13.5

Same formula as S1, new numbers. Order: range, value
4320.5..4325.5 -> 12.1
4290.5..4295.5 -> 10.9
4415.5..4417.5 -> 14.8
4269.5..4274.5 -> 11.3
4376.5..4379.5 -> 14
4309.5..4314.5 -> 11.1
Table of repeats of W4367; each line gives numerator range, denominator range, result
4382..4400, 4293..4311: 1.32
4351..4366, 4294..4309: 1.40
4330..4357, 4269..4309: 1.21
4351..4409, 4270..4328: 1.17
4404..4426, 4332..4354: 1.05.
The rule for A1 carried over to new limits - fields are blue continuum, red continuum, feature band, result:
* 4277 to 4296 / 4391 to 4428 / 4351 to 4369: -1.0 Angstrom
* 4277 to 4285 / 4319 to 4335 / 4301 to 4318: 2.6 Angstrom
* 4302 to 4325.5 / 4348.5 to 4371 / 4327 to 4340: -1.4 Angstrom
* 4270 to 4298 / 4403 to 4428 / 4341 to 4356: -0.3 Angstrom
